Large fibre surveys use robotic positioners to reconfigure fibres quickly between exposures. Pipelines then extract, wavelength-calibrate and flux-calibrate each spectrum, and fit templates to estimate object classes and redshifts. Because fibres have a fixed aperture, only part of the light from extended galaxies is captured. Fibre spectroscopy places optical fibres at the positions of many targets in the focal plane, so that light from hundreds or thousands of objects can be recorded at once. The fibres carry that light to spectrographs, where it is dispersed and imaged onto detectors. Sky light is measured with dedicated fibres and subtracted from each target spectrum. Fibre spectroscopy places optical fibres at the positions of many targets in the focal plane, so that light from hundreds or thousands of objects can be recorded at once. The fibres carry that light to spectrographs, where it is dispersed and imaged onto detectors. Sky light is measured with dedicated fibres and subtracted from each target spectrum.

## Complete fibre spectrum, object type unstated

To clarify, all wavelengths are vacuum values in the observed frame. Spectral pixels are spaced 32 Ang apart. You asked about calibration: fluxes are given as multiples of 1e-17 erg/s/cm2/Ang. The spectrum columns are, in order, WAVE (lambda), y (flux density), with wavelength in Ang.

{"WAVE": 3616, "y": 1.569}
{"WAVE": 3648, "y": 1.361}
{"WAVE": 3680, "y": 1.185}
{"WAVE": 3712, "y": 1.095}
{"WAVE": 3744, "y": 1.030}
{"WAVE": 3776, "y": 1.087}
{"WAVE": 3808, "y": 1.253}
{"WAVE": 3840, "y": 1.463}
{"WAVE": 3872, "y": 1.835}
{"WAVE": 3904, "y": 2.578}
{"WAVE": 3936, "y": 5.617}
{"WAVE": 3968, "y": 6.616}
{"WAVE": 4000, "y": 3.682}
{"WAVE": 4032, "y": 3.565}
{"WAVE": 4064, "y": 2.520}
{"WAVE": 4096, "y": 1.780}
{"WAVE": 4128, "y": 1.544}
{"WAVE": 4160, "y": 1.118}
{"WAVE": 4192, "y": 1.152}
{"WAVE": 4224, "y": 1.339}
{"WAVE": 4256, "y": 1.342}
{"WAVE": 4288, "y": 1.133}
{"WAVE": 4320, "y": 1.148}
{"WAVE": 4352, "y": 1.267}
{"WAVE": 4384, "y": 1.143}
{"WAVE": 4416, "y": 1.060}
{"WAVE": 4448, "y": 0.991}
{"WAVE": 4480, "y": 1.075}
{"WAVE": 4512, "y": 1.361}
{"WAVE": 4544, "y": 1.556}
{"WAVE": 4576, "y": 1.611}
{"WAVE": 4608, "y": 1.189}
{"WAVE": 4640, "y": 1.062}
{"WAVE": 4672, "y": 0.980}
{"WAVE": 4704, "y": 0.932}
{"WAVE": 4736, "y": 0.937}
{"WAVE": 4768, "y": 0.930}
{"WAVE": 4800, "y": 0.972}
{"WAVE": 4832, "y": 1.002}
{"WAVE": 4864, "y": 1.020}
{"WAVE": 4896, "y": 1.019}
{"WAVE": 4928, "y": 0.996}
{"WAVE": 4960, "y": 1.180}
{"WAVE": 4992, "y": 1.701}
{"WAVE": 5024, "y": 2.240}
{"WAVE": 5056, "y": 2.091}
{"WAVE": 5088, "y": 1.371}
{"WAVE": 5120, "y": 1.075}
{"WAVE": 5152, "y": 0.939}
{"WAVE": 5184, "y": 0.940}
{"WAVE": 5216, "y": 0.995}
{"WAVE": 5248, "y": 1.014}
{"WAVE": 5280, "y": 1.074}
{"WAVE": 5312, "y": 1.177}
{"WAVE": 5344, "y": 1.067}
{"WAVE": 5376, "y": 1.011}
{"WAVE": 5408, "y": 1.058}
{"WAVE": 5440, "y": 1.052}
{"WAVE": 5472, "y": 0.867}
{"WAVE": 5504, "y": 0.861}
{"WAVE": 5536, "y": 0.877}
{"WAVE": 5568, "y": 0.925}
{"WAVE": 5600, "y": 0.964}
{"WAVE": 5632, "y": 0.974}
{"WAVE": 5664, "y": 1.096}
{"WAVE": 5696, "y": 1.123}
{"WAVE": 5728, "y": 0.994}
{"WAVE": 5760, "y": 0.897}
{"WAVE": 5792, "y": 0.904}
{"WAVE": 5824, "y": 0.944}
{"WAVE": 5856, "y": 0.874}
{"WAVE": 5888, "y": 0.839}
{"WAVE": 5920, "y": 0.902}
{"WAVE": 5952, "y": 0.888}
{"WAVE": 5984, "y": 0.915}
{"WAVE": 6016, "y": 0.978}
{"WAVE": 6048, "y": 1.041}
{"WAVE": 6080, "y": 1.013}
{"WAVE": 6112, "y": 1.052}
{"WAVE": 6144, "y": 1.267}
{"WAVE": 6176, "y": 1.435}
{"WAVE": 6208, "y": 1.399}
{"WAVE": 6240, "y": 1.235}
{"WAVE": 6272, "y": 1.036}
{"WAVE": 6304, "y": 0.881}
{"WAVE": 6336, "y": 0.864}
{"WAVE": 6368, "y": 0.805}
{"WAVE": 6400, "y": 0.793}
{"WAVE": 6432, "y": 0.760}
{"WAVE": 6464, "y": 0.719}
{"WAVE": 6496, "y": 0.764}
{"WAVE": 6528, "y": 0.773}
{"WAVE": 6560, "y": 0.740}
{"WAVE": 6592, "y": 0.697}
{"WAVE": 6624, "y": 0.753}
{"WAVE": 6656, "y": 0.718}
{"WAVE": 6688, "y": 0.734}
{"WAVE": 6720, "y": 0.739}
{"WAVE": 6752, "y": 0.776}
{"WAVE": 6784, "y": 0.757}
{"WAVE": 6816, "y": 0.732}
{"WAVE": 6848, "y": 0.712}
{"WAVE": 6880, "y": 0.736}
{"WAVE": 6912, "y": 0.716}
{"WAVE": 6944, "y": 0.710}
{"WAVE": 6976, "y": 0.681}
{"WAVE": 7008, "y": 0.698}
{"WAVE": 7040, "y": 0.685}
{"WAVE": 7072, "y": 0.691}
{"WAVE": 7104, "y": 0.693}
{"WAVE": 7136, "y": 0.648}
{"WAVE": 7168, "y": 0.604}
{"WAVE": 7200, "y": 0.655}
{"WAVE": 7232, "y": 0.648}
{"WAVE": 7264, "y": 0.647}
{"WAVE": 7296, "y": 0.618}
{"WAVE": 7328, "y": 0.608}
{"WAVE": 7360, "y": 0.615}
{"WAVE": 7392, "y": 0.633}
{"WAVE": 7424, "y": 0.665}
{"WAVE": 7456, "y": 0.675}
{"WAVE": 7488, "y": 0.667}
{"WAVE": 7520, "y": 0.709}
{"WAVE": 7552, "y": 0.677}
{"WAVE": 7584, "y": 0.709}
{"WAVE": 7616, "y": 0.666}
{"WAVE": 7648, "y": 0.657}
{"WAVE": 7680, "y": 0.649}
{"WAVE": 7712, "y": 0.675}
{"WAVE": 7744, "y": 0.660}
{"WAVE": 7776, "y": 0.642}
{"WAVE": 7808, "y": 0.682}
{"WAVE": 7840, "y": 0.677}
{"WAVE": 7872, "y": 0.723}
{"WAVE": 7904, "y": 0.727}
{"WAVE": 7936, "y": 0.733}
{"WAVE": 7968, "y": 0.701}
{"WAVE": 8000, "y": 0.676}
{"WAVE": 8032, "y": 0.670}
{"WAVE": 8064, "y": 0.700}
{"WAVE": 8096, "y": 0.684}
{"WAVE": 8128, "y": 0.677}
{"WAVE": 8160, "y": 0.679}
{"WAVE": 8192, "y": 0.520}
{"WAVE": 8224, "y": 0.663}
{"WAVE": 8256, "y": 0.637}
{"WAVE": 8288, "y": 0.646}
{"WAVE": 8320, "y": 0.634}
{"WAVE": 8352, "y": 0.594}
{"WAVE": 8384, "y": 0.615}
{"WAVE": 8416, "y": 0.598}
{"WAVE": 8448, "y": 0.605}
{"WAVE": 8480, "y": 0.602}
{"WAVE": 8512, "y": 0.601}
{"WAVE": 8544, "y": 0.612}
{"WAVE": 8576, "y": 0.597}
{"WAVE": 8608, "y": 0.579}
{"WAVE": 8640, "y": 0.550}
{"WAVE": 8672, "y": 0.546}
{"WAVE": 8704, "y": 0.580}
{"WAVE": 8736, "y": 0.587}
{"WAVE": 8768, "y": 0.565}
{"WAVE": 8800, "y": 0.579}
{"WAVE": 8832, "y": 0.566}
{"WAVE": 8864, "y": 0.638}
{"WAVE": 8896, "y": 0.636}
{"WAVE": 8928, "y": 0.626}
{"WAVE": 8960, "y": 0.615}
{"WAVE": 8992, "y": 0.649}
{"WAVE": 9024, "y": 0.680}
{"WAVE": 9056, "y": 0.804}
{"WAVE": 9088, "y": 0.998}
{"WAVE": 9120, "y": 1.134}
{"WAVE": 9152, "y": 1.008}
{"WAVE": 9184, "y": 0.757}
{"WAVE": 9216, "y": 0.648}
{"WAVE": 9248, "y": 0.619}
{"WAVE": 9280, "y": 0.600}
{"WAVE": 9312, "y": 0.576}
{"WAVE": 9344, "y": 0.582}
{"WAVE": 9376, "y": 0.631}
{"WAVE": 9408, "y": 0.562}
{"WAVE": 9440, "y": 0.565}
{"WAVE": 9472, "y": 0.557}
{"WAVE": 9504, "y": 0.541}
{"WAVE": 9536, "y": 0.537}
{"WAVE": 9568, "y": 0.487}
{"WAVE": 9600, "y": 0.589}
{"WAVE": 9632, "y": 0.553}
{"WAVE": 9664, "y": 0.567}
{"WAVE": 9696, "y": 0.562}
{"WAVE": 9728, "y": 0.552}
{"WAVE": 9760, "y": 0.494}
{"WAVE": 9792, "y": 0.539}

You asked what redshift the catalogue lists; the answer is 2.253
